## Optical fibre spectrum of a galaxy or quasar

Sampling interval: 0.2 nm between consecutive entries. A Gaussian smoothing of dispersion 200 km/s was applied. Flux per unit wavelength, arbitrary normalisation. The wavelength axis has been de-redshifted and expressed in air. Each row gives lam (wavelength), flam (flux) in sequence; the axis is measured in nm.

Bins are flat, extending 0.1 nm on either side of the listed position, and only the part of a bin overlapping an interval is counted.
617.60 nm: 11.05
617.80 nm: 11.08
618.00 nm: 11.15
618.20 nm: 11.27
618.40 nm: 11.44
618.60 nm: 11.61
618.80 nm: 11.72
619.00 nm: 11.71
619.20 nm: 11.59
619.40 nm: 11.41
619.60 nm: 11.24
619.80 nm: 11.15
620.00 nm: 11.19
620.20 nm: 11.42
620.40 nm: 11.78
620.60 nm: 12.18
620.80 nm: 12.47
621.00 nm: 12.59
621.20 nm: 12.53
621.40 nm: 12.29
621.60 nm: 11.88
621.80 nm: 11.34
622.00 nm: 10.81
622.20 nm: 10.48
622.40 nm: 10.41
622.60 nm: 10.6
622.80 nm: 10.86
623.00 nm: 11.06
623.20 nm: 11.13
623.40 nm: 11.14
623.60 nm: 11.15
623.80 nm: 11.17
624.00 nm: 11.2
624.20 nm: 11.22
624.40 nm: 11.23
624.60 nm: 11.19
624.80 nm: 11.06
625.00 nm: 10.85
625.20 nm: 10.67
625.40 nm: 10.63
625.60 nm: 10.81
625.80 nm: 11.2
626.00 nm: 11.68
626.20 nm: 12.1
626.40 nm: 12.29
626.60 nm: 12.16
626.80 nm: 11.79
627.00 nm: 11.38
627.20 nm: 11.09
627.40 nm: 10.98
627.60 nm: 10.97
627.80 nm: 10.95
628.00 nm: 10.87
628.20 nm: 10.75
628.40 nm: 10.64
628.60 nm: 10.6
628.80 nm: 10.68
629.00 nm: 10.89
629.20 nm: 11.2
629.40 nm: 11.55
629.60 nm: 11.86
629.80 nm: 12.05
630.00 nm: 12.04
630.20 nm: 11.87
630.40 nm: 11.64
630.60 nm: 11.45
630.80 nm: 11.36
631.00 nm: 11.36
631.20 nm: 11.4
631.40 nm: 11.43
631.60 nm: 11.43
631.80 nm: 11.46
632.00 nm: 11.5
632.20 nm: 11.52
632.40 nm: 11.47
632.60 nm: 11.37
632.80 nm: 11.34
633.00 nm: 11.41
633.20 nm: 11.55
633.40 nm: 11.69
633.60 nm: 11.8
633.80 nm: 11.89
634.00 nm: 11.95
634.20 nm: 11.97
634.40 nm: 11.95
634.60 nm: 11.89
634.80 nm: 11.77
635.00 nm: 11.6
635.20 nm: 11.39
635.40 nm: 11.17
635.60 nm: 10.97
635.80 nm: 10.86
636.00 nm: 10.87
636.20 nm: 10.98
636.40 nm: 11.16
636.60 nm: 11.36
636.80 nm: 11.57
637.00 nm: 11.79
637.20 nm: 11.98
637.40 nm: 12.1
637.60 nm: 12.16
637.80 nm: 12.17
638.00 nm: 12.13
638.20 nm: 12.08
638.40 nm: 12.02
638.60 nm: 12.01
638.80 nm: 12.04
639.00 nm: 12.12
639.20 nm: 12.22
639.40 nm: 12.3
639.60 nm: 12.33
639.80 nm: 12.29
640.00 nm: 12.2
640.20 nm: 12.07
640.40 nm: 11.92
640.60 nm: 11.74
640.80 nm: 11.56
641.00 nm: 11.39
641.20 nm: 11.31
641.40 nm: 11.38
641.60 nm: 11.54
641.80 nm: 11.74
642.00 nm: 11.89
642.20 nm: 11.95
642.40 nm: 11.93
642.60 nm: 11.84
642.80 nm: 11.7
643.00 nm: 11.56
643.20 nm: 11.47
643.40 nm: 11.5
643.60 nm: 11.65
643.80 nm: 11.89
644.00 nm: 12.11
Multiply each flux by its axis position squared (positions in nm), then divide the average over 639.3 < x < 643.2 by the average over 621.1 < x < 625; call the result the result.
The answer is 1.1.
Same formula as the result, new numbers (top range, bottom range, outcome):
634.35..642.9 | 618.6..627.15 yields 1.08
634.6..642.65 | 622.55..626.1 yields 1.11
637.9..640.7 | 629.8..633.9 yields 1.07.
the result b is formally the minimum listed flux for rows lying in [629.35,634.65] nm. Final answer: 11.34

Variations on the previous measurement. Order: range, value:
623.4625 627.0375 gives 10.63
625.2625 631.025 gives 10.6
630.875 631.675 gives 11.36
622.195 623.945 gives 10.41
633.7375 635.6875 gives 10.97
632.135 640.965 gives 10.86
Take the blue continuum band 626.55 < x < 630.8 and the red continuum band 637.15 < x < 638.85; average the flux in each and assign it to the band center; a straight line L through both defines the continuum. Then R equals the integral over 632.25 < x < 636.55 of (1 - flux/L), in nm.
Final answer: 0.11 nm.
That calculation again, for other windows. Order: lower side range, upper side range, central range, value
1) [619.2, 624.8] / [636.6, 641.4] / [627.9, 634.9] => 0.132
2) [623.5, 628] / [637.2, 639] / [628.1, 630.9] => 0.044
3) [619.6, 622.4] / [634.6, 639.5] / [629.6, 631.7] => 0.011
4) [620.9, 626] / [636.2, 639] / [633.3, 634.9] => -0.023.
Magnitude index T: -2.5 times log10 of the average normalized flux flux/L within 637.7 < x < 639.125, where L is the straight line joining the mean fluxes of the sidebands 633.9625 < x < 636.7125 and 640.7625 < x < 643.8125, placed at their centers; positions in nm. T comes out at -0.05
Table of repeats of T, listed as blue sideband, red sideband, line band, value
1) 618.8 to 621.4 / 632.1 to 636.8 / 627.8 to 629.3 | 0.08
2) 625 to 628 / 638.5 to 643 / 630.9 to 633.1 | 0.01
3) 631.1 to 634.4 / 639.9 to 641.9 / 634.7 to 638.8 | 0.00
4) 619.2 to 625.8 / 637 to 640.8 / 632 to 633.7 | 0.03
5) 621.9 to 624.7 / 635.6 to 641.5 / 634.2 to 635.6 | 0.00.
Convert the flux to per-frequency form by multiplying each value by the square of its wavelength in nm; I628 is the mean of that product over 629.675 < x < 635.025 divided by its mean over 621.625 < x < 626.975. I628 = 1.07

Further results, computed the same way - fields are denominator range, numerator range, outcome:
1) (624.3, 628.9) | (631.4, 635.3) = 1.06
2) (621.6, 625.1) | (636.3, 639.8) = 1.14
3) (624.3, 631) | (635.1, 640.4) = 1.08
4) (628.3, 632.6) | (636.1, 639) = 1.06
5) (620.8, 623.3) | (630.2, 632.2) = 1.04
